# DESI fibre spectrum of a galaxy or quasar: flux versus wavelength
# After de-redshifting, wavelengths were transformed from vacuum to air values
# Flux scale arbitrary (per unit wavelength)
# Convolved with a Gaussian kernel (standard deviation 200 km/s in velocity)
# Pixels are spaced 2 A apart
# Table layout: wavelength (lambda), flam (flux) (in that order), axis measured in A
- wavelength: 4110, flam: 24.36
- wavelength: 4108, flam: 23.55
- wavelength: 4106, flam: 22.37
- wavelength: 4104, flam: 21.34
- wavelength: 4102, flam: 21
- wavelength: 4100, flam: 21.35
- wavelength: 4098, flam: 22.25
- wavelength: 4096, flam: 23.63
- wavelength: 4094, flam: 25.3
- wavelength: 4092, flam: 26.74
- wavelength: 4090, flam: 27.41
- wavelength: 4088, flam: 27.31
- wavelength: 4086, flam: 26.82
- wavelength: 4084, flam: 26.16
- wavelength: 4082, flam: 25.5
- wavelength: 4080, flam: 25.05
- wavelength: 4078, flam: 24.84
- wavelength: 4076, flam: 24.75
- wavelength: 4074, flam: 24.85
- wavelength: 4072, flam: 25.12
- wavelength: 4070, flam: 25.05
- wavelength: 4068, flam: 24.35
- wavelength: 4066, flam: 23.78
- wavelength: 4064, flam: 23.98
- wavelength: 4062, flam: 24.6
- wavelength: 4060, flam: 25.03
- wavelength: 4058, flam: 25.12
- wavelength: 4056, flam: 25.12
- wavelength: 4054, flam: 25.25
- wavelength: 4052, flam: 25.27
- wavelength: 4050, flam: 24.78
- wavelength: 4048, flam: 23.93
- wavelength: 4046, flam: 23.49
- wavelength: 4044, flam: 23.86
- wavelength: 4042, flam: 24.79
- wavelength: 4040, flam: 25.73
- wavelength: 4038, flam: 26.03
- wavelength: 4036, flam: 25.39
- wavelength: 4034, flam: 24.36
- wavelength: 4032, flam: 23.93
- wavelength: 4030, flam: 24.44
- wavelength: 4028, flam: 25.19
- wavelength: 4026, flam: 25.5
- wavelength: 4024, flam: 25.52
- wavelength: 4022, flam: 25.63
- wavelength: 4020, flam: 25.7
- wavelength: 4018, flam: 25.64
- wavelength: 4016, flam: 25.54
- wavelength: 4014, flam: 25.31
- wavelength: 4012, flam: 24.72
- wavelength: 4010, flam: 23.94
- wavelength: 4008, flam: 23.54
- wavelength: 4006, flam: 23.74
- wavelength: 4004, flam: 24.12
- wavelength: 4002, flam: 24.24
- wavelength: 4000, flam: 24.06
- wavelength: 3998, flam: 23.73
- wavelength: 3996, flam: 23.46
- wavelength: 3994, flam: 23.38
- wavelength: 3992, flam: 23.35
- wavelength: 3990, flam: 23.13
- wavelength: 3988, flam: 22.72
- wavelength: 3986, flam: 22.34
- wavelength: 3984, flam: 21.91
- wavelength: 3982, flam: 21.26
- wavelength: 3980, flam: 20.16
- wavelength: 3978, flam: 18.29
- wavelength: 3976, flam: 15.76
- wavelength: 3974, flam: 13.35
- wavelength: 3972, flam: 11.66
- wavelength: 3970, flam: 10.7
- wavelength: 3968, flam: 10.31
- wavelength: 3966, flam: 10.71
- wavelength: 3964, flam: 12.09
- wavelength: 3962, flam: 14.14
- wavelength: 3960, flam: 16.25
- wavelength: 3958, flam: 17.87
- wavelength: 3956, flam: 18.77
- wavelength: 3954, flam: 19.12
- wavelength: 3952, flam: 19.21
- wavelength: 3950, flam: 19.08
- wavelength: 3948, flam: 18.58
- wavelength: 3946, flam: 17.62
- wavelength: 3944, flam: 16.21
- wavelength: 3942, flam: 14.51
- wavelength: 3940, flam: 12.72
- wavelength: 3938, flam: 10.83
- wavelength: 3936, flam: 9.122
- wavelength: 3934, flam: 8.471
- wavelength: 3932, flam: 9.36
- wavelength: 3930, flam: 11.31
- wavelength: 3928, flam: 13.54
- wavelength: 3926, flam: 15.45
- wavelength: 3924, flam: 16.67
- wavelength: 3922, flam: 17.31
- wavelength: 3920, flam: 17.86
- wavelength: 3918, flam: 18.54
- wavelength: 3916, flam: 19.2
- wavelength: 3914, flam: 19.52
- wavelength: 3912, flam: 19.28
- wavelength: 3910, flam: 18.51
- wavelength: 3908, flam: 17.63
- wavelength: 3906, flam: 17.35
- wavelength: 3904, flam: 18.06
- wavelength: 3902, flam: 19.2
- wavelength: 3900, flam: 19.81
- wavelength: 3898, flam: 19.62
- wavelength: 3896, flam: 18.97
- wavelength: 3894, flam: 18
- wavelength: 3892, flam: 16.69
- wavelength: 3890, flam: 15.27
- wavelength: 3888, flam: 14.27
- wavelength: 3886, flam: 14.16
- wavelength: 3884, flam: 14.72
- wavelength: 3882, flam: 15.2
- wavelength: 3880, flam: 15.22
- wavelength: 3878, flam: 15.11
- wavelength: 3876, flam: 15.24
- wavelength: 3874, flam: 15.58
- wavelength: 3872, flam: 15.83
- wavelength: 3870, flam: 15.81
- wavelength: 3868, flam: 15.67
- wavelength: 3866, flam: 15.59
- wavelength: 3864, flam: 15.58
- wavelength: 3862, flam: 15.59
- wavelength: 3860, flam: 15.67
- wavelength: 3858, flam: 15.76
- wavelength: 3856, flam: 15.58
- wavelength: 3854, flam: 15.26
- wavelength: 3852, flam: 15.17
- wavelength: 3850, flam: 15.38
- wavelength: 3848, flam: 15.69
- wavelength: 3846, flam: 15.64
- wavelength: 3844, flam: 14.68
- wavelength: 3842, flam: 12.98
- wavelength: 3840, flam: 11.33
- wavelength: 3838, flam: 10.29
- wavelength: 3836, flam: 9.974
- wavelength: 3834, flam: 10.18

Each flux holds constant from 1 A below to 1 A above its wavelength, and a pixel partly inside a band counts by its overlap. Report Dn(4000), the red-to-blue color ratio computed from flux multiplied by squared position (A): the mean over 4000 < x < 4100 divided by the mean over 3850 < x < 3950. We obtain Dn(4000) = 1.7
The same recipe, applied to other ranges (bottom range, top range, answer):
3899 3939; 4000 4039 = 1.65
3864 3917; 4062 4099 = 1.64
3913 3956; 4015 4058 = 1.70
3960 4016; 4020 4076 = 1.28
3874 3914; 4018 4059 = 1.58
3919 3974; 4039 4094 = 1.85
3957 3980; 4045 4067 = 1.83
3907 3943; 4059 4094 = 1.83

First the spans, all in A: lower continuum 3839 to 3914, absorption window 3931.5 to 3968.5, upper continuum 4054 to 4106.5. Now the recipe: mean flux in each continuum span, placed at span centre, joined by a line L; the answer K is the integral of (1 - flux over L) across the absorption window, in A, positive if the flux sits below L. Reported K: 8.9 A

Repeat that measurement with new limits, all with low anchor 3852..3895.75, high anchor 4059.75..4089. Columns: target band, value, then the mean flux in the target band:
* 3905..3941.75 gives 5.53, 15.1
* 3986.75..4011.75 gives -2.41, 23.6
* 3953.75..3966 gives 2.43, 15.7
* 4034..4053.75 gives -0.93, 24.8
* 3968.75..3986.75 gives 3.05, 17.1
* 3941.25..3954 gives 0.93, 17.7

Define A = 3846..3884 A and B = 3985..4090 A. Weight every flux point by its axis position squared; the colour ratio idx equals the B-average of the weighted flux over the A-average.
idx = 1.74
